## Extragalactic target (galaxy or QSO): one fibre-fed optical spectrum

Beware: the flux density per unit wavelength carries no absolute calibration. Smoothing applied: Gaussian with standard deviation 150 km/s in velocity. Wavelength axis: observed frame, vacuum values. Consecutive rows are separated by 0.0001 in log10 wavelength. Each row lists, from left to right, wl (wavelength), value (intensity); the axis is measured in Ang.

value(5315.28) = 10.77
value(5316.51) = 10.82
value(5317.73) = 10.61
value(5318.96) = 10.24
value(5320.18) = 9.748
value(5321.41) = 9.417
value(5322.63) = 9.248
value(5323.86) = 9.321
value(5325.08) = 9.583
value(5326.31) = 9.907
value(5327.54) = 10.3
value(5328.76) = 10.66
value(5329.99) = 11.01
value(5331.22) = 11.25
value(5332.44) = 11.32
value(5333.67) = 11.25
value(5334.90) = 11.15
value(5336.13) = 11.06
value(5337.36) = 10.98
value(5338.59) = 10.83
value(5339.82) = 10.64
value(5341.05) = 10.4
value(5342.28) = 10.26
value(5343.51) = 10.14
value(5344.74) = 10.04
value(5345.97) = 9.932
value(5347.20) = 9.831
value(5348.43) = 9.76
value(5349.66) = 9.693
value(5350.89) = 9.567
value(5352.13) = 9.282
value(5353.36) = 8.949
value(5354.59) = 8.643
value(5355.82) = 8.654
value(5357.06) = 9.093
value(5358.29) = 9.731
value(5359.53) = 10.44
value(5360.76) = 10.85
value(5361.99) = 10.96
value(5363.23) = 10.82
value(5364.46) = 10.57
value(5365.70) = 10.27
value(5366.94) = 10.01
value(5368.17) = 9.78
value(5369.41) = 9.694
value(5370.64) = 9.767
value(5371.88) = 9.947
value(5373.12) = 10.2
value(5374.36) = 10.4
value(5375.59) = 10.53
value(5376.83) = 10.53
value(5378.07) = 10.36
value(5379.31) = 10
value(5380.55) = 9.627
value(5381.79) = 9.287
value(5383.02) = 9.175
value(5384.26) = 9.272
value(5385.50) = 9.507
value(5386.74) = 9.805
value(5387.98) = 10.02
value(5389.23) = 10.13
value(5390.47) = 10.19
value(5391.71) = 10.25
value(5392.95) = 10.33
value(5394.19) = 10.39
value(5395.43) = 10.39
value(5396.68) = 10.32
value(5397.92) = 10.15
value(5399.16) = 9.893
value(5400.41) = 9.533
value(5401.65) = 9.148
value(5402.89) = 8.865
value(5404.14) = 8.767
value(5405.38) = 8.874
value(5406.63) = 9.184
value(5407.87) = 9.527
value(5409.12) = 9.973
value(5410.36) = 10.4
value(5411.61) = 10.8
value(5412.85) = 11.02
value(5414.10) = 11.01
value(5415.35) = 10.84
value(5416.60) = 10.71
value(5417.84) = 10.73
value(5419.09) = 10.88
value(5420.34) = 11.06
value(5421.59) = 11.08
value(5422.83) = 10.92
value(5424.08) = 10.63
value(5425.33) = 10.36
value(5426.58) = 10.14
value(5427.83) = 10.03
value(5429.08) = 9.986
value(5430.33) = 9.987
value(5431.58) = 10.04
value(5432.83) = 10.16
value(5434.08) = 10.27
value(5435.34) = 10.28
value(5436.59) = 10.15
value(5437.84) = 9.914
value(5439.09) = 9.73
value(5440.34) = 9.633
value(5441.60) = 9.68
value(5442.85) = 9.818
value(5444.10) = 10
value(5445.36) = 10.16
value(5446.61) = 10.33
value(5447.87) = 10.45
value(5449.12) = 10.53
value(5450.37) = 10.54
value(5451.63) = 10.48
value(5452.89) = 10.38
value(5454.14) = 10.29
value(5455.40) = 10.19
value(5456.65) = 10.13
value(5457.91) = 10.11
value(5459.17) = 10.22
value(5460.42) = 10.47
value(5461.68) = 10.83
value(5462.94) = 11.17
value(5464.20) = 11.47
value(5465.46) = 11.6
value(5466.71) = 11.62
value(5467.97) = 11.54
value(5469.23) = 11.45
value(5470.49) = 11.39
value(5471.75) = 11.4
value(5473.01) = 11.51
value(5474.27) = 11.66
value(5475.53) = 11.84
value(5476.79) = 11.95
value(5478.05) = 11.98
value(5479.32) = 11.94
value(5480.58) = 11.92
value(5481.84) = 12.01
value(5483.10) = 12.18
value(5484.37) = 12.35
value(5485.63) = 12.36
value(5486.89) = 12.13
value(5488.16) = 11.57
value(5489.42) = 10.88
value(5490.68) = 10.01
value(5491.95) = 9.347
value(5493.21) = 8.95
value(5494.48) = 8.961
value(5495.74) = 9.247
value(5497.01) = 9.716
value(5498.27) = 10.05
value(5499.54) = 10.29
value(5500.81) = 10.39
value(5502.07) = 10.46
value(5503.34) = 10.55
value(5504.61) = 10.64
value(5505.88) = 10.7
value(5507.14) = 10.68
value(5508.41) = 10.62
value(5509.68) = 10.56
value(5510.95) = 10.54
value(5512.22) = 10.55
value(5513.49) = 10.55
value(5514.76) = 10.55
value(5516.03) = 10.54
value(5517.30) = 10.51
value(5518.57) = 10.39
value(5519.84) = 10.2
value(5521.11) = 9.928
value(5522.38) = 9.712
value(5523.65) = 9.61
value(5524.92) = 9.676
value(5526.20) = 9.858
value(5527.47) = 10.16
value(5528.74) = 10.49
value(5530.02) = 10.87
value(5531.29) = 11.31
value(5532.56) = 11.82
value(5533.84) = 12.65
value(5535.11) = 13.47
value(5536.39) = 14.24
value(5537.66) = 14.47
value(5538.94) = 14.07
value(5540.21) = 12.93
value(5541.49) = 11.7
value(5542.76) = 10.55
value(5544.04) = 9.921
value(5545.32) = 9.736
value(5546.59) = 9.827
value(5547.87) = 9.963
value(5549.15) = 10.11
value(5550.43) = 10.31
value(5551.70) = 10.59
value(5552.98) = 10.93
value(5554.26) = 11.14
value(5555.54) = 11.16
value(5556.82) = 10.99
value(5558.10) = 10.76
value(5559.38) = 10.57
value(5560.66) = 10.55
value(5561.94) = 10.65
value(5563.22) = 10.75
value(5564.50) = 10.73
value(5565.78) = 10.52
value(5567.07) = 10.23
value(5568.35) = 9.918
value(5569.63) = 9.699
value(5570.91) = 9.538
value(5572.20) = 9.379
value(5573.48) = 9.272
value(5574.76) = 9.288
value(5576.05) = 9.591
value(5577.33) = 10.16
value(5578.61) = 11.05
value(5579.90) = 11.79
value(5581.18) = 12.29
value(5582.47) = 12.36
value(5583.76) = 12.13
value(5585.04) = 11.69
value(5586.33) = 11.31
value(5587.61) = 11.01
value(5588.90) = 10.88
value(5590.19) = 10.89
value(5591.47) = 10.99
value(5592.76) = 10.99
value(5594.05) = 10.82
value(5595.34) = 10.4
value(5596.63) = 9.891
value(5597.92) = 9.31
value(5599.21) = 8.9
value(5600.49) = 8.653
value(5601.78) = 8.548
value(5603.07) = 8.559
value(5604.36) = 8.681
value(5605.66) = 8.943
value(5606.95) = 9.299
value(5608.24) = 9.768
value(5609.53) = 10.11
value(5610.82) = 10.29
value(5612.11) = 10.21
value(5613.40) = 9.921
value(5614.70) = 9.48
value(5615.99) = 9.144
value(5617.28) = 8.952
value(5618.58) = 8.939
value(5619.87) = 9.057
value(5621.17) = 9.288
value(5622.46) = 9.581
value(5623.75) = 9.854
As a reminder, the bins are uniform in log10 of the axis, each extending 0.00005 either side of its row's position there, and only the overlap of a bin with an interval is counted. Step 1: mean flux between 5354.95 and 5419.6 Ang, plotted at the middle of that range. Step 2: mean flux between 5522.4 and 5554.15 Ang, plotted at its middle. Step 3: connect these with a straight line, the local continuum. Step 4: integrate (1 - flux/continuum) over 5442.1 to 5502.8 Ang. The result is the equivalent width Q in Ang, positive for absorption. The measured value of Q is -0.9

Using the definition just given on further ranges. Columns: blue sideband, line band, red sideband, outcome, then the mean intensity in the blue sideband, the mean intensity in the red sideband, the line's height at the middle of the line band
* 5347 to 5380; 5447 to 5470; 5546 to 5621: -1.6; 9.94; 10.2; 10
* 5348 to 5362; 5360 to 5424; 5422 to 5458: -1.9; 9.58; 10.2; 9.85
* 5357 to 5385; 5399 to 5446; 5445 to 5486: 2.5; 10.1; 11.2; 10.7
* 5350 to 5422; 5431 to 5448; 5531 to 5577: 0.4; 10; 10.9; 10.3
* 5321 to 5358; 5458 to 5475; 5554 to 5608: -1.7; 10.1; 10.3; 10.2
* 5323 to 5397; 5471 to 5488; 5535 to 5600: -2.2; 10.1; 10.8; 10.5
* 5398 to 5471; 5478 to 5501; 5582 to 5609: -1.2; 10.3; 10.2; 10.3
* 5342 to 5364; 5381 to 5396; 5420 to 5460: 0.1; 9.82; 10.2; 9.99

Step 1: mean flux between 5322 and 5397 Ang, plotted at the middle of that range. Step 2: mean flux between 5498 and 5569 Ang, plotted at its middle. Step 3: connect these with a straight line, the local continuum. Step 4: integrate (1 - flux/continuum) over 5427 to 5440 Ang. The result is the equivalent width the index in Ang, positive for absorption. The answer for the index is 0.4 Ang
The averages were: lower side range 10.1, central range 10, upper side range 10.8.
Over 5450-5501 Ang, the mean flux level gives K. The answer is 10.9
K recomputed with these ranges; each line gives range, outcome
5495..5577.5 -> 10.6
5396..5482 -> 10.5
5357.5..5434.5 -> 10.1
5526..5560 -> 11.3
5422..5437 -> 10.3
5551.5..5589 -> 10.7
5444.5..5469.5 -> 10.7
